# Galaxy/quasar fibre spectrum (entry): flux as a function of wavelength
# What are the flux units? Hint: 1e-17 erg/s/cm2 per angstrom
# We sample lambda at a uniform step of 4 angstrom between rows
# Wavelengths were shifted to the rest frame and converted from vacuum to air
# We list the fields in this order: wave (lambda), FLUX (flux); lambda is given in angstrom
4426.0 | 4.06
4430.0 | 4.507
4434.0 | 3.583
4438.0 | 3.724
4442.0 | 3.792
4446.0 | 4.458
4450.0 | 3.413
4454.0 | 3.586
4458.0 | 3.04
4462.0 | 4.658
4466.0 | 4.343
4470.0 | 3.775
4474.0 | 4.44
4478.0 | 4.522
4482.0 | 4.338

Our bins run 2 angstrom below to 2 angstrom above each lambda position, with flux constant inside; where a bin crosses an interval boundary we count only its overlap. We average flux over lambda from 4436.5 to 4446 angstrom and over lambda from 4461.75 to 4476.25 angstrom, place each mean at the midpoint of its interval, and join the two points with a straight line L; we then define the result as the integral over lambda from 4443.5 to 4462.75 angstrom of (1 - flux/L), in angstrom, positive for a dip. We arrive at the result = 1.3 angstrom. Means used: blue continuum 3.91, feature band 3.78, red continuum 4.27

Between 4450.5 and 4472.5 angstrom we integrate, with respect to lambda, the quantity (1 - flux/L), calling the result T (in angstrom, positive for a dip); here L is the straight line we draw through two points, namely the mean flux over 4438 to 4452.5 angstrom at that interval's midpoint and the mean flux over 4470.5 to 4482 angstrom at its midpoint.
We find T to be 1.4 angstrom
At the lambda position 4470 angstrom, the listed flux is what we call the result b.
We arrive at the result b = 3.775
